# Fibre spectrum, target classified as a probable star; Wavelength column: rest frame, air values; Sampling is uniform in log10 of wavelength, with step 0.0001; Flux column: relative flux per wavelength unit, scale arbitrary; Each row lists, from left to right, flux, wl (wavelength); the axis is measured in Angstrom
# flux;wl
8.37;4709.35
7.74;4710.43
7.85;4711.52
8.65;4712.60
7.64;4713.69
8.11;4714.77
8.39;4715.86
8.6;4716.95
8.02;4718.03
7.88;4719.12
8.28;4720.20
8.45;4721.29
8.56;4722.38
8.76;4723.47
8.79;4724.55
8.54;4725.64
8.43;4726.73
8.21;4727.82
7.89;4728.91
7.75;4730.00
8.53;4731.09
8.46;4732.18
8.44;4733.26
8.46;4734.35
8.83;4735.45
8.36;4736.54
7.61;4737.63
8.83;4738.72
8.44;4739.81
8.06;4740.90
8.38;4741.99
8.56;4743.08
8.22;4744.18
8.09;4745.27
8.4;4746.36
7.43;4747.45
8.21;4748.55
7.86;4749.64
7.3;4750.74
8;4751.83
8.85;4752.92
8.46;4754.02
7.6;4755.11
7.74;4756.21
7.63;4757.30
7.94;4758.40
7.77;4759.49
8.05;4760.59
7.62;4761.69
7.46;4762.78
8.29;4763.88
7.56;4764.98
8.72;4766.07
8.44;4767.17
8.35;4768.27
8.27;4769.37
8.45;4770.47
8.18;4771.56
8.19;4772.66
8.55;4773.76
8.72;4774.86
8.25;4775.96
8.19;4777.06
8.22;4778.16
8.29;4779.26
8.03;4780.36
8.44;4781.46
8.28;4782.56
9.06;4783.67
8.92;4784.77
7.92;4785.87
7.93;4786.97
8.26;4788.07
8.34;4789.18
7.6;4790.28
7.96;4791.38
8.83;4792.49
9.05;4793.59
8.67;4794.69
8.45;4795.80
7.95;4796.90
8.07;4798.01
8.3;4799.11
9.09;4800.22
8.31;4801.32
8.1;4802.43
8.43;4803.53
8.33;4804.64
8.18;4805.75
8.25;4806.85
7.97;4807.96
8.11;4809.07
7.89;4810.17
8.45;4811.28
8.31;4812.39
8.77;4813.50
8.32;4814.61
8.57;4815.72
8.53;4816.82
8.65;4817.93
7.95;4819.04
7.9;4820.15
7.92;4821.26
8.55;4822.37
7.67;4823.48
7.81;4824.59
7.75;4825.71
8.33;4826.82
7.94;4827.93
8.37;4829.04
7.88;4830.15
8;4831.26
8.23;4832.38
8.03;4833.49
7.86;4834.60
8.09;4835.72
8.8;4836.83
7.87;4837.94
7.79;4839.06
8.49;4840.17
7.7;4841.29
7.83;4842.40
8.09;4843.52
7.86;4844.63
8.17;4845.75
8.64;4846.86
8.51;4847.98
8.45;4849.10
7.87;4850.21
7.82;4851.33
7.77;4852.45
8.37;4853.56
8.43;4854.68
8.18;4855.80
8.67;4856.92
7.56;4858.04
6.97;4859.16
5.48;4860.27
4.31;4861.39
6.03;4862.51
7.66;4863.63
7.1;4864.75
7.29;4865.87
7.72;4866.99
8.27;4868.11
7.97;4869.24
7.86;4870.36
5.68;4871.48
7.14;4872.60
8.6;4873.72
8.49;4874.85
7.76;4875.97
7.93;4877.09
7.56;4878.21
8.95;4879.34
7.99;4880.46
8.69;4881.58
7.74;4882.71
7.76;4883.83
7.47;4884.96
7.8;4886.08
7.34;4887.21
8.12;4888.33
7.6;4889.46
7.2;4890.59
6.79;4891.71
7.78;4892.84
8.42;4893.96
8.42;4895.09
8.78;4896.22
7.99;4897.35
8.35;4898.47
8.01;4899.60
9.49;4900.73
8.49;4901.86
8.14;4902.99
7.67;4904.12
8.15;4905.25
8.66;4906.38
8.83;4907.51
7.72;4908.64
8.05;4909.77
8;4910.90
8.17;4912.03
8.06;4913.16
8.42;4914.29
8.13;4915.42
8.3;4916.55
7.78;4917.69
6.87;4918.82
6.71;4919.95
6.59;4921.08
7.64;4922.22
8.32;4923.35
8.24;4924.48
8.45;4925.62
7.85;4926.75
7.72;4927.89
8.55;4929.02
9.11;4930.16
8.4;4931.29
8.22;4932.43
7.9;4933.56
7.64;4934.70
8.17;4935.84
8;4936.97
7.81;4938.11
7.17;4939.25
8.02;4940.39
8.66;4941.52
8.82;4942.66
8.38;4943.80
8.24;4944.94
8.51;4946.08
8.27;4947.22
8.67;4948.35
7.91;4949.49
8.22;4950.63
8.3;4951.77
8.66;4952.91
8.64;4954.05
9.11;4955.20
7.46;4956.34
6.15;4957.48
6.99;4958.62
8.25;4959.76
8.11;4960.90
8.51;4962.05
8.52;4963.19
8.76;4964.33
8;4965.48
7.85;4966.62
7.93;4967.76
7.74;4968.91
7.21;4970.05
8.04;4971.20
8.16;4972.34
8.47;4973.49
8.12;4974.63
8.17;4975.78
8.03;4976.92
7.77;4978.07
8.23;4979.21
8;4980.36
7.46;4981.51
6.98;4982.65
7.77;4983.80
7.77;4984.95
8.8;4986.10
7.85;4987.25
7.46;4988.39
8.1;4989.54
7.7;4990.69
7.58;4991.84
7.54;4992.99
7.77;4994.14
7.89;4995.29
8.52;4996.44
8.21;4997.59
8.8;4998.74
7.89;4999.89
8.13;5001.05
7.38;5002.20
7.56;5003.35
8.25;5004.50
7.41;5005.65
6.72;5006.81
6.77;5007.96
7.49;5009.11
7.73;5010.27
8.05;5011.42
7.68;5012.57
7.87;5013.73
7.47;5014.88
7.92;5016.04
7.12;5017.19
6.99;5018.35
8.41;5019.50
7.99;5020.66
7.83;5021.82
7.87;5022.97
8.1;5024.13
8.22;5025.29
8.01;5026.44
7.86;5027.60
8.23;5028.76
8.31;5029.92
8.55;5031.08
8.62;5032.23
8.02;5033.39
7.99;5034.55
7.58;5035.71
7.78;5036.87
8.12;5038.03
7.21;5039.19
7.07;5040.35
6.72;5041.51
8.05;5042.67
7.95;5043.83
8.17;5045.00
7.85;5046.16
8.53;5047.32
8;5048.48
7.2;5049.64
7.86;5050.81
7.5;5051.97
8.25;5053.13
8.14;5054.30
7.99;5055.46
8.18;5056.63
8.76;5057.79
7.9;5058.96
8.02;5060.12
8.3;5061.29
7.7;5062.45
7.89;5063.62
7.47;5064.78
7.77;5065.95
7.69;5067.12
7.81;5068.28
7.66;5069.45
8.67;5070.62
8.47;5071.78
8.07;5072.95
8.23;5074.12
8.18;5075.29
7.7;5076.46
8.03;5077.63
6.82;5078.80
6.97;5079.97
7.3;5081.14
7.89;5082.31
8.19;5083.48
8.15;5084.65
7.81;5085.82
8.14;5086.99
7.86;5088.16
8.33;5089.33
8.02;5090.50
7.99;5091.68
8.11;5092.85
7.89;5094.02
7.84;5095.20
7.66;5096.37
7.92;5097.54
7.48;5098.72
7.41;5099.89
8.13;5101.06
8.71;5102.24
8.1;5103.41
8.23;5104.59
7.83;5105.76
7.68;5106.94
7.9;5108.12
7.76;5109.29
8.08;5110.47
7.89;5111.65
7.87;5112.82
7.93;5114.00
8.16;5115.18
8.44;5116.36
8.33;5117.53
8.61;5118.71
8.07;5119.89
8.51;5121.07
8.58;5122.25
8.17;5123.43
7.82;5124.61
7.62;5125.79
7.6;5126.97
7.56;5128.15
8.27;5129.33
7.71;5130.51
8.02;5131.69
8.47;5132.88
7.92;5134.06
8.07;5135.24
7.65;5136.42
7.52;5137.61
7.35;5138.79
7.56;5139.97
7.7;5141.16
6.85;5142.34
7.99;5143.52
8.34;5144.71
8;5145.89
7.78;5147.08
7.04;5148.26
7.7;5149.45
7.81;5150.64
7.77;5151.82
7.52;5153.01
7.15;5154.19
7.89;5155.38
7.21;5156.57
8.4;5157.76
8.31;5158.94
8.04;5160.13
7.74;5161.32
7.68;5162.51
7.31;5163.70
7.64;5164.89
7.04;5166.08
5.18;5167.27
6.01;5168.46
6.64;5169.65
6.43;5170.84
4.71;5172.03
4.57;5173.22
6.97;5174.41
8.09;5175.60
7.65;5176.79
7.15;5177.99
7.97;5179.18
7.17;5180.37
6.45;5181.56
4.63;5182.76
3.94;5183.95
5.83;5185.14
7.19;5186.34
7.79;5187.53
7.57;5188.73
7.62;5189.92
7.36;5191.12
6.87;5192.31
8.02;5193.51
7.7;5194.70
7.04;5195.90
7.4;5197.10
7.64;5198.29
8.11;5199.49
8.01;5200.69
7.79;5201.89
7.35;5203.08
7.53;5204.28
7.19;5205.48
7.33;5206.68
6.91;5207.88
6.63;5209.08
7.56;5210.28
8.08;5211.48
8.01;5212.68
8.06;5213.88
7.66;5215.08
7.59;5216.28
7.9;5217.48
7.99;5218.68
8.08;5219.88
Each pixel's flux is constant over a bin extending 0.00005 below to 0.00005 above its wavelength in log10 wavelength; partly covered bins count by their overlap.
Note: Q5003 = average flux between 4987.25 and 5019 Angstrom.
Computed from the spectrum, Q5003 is 7.71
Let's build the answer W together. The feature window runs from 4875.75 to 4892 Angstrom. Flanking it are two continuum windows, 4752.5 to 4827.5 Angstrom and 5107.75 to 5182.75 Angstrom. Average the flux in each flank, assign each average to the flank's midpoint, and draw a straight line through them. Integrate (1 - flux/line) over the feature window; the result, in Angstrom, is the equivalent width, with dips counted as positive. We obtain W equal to 0.5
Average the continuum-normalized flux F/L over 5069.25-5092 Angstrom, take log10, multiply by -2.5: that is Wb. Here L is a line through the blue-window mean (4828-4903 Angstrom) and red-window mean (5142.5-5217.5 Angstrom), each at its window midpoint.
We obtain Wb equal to -0.07 mag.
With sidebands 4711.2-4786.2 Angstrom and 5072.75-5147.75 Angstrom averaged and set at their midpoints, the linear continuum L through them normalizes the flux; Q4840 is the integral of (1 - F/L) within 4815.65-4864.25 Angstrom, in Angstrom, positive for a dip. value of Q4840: 1.6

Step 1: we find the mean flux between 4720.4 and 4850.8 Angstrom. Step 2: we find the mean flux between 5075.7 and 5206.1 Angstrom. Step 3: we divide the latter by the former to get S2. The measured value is 0.92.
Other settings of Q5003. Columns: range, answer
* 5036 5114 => 7.89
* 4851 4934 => 7.85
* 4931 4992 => 8.03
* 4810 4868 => 7.91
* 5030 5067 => 7.91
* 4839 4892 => 7.7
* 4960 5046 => 7.88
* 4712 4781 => 8.21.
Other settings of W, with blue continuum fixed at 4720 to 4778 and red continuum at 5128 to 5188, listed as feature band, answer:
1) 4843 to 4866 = 1.1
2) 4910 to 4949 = -1.4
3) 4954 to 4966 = -0.5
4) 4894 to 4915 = -1.2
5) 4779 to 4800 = -0.6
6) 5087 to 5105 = -1.5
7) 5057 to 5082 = -1.4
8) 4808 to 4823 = -0.4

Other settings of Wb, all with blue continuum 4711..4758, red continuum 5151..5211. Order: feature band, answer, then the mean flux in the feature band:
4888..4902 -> -0.04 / 8.1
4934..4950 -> -0.06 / 8.16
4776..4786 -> -0.04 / 8.38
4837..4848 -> -0.02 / 8.1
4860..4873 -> 0.15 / 6.9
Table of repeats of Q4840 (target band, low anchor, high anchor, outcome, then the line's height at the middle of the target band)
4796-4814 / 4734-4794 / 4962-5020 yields -0.32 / 8.14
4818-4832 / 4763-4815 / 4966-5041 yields 0.35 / 8.24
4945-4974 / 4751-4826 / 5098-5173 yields -0.51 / 7.96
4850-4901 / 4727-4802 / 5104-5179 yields 2.13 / 8.05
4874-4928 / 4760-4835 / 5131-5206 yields -0.13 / 7.97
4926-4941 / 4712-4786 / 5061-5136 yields 0.07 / 8.09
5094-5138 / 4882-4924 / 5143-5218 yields -3.36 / 7.42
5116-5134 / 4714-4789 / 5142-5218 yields -1.77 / 7.38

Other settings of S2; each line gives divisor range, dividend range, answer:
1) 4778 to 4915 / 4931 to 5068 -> 0.99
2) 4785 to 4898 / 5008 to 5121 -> 0.99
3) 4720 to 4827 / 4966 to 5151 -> 0.96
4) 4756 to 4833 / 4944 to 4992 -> 0.97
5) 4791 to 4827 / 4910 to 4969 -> 0.97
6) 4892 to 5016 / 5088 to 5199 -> 0.94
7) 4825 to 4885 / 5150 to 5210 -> 0.91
